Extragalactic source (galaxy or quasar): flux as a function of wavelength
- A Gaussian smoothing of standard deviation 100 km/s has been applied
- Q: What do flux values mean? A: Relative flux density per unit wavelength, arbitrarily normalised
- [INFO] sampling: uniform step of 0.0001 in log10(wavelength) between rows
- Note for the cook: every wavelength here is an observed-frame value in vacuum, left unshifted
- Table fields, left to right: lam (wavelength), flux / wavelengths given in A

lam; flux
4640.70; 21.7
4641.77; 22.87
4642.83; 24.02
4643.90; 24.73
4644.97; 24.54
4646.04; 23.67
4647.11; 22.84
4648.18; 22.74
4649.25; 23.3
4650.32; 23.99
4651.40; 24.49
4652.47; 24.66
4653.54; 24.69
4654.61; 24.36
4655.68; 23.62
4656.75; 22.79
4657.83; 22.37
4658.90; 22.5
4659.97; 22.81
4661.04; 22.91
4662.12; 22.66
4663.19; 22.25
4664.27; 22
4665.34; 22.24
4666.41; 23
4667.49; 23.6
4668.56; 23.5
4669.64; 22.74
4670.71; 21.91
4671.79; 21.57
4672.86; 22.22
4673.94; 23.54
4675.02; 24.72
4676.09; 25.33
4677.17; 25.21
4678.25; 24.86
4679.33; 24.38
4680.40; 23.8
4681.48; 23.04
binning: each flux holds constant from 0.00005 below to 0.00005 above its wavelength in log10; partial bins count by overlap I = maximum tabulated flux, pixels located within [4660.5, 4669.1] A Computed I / 23.6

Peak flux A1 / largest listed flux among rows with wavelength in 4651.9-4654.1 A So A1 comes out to 24.69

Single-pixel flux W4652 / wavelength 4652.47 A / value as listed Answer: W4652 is 24.66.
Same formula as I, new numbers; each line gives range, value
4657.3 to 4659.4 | 22.5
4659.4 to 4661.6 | 22.91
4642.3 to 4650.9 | 24.73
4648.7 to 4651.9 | 24.49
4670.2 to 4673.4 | 22.22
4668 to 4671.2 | 23.5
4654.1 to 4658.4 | 24.36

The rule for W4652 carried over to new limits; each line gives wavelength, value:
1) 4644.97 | 24.54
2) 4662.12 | 22.66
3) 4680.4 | 23.8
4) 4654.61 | 24.36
